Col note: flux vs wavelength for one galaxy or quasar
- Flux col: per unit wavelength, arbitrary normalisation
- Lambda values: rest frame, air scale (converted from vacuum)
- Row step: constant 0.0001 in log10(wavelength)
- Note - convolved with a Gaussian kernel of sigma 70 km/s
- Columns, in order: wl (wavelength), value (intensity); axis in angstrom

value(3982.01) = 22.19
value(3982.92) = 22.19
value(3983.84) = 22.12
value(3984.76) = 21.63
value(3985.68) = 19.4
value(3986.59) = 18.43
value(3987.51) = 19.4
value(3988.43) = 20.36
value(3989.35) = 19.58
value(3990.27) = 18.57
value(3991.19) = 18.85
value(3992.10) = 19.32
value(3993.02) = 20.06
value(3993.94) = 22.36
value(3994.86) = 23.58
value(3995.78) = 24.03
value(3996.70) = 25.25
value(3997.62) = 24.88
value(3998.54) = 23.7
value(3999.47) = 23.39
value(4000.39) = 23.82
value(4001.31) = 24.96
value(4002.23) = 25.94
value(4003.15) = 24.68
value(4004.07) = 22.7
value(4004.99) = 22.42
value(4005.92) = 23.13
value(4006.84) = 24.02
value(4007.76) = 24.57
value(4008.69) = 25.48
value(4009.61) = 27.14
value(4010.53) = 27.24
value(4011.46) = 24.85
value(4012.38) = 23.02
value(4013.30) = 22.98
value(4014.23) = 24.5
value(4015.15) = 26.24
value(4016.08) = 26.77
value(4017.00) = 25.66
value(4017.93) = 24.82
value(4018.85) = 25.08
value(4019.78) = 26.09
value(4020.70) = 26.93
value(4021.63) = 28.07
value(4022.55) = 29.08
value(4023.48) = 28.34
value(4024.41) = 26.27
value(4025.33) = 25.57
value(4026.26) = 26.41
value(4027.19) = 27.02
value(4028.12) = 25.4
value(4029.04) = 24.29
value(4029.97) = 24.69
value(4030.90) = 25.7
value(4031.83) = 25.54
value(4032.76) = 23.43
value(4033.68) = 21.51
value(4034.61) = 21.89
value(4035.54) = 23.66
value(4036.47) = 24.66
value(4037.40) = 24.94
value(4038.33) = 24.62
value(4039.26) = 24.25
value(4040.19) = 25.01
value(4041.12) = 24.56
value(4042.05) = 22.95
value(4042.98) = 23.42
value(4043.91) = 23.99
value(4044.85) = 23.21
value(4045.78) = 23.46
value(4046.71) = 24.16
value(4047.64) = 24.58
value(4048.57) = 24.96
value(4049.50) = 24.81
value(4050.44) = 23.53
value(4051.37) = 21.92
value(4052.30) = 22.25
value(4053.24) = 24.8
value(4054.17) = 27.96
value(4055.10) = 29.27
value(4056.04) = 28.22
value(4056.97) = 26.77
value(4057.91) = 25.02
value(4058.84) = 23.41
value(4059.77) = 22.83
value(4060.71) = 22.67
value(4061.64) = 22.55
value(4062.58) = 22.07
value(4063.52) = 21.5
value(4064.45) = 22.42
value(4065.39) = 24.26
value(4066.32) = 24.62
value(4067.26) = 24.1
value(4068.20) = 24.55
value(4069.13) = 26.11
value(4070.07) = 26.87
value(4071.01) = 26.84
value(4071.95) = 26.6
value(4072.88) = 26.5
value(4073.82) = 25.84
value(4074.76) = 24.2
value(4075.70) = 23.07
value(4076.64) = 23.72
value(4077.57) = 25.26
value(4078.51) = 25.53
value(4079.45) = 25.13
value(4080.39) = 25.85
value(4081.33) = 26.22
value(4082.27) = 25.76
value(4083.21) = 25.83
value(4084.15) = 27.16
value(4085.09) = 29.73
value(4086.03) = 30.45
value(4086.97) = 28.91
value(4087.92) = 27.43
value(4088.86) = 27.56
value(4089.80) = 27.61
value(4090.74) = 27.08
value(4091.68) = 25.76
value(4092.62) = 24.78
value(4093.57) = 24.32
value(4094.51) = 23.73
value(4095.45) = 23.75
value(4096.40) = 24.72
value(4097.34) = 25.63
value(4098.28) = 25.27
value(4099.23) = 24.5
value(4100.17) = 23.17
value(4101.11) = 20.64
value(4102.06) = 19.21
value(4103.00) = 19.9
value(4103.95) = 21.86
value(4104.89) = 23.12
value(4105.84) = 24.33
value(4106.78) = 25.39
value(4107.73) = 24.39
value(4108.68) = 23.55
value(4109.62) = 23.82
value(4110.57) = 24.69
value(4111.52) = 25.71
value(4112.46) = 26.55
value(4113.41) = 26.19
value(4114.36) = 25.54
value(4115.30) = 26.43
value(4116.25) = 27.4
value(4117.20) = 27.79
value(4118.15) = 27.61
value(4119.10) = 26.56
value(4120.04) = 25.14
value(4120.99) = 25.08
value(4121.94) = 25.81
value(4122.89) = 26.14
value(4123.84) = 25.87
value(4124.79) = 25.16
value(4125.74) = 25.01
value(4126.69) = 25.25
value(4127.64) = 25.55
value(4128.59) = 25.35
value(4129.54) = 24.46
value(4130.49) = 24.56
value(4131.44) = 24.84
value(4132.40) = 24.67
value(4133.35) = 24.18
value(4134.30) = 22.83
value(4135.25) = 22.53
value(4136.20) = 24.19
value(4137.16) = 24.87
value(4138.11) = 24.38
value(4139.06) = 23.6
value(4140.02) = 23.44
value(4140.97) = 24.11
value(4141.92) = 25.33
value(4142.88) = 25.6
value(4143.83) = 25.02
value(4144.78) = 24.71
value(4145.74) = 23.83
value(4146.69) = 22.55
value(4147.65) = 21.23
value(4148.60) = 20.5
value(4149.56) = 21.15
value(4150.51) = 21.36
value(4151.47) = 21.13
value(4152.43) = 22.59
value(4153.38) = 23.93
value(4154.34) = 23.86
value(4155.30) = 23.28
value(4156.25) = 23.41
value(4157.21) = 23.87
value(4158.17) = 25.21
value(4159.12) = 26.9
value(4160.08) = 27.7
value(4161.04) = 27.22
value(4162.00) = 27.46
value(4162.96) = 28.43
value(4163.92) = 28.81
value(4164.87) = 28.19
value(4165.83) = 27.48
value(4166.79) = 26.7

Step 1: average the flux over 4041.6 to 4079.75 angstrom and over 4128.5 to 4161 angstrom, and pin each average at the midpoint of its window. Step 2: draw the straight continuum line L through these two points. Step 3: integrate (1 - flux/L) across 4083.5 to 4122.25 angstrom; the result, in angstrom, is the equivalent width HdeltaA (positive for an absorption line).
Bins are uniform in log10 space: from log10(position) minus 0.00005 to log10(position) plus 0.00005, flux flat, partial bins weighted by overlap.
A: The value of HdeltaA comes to -1.8 angstrom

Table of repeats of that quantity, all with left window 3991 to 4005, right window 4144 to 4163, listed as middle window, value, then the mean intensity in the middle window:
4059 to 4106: -2.41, 24.8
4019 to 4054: -2.05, 24.8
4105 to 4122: -1.33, 25.6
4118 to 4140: -0.97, 24.9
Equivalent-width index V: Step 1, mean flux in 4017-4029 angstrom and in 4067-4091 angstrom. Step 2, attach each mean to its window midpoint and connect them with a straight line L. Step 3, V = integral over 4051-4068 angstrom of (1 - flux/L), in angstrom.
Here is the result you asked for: 1.35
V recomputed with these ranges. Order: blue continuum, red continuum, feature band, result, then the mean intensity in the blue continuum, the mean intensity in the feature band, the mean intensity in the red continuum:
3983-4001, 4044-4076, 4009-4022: -1.76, 21.6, 25.7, 24.6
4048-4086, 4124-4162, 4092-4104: 0.70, 25.1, 23.3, 24.1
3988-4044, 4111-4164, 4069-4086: -1.00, 24.3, 26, 24.8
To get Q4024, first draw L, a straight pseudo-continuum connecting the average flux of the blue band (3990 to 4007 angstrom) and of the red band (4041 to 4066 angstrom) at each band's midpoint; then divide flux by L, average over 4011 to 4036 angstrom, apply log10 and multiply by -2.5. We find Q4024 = -0.08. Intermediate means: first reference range 23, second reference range 24.1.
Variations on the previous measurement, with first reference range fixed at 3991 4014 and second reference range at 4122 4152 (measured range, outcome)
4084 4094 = -0.15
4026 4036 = -0.03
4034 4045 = 0.00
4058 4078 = -0.02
